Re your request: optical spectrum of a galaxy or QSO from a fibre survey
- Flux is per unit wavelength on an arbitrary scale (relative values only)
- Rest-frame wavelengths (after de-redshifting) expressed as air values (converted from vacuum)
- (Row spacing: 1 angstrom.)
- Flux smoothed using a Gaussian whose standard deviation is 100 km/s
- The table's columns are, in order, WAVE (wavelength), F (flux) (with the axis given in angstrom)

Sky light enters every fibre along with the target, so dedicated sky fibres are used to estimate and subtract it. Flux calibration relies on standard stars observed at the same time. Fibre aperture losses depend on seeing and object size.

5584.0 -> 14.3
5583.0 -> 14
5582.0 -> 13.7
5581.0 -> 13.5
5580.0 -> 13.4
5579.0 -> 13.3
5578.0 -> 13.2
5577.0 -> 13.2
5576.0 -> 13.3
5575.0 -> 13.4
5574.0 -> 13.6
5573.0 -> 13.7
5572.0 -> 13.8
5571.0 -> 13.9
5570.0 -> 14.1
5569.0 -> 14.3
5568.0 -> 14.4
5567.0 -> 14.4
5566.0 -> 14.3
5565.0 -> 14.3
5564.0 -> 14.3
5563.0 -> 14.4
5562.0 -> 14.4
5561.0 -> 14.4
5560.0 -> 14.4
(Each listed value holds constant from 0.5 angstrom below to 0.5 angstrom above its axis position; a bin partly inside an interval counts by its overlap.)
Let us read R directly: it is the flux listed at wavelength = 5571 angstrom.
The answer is 13.9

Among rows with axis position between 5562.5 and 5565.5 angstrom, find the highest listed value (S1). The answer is 14.4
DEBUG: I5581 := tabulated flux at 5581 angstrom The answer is 13.5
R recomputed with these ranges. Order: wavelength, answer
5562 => 14.4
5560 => 14.4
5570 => 14.1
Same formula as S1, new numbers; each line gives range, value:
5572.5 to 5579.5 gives 13.7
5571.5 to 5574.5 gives 13.8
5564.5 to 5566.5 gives 14.3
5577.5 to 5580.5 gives 13.4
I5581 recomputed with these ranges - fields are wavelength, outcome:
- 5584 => 14.3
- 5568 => 14.4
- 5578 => 13.2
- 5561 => 14.4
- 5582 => 13.7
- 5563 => 14.4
